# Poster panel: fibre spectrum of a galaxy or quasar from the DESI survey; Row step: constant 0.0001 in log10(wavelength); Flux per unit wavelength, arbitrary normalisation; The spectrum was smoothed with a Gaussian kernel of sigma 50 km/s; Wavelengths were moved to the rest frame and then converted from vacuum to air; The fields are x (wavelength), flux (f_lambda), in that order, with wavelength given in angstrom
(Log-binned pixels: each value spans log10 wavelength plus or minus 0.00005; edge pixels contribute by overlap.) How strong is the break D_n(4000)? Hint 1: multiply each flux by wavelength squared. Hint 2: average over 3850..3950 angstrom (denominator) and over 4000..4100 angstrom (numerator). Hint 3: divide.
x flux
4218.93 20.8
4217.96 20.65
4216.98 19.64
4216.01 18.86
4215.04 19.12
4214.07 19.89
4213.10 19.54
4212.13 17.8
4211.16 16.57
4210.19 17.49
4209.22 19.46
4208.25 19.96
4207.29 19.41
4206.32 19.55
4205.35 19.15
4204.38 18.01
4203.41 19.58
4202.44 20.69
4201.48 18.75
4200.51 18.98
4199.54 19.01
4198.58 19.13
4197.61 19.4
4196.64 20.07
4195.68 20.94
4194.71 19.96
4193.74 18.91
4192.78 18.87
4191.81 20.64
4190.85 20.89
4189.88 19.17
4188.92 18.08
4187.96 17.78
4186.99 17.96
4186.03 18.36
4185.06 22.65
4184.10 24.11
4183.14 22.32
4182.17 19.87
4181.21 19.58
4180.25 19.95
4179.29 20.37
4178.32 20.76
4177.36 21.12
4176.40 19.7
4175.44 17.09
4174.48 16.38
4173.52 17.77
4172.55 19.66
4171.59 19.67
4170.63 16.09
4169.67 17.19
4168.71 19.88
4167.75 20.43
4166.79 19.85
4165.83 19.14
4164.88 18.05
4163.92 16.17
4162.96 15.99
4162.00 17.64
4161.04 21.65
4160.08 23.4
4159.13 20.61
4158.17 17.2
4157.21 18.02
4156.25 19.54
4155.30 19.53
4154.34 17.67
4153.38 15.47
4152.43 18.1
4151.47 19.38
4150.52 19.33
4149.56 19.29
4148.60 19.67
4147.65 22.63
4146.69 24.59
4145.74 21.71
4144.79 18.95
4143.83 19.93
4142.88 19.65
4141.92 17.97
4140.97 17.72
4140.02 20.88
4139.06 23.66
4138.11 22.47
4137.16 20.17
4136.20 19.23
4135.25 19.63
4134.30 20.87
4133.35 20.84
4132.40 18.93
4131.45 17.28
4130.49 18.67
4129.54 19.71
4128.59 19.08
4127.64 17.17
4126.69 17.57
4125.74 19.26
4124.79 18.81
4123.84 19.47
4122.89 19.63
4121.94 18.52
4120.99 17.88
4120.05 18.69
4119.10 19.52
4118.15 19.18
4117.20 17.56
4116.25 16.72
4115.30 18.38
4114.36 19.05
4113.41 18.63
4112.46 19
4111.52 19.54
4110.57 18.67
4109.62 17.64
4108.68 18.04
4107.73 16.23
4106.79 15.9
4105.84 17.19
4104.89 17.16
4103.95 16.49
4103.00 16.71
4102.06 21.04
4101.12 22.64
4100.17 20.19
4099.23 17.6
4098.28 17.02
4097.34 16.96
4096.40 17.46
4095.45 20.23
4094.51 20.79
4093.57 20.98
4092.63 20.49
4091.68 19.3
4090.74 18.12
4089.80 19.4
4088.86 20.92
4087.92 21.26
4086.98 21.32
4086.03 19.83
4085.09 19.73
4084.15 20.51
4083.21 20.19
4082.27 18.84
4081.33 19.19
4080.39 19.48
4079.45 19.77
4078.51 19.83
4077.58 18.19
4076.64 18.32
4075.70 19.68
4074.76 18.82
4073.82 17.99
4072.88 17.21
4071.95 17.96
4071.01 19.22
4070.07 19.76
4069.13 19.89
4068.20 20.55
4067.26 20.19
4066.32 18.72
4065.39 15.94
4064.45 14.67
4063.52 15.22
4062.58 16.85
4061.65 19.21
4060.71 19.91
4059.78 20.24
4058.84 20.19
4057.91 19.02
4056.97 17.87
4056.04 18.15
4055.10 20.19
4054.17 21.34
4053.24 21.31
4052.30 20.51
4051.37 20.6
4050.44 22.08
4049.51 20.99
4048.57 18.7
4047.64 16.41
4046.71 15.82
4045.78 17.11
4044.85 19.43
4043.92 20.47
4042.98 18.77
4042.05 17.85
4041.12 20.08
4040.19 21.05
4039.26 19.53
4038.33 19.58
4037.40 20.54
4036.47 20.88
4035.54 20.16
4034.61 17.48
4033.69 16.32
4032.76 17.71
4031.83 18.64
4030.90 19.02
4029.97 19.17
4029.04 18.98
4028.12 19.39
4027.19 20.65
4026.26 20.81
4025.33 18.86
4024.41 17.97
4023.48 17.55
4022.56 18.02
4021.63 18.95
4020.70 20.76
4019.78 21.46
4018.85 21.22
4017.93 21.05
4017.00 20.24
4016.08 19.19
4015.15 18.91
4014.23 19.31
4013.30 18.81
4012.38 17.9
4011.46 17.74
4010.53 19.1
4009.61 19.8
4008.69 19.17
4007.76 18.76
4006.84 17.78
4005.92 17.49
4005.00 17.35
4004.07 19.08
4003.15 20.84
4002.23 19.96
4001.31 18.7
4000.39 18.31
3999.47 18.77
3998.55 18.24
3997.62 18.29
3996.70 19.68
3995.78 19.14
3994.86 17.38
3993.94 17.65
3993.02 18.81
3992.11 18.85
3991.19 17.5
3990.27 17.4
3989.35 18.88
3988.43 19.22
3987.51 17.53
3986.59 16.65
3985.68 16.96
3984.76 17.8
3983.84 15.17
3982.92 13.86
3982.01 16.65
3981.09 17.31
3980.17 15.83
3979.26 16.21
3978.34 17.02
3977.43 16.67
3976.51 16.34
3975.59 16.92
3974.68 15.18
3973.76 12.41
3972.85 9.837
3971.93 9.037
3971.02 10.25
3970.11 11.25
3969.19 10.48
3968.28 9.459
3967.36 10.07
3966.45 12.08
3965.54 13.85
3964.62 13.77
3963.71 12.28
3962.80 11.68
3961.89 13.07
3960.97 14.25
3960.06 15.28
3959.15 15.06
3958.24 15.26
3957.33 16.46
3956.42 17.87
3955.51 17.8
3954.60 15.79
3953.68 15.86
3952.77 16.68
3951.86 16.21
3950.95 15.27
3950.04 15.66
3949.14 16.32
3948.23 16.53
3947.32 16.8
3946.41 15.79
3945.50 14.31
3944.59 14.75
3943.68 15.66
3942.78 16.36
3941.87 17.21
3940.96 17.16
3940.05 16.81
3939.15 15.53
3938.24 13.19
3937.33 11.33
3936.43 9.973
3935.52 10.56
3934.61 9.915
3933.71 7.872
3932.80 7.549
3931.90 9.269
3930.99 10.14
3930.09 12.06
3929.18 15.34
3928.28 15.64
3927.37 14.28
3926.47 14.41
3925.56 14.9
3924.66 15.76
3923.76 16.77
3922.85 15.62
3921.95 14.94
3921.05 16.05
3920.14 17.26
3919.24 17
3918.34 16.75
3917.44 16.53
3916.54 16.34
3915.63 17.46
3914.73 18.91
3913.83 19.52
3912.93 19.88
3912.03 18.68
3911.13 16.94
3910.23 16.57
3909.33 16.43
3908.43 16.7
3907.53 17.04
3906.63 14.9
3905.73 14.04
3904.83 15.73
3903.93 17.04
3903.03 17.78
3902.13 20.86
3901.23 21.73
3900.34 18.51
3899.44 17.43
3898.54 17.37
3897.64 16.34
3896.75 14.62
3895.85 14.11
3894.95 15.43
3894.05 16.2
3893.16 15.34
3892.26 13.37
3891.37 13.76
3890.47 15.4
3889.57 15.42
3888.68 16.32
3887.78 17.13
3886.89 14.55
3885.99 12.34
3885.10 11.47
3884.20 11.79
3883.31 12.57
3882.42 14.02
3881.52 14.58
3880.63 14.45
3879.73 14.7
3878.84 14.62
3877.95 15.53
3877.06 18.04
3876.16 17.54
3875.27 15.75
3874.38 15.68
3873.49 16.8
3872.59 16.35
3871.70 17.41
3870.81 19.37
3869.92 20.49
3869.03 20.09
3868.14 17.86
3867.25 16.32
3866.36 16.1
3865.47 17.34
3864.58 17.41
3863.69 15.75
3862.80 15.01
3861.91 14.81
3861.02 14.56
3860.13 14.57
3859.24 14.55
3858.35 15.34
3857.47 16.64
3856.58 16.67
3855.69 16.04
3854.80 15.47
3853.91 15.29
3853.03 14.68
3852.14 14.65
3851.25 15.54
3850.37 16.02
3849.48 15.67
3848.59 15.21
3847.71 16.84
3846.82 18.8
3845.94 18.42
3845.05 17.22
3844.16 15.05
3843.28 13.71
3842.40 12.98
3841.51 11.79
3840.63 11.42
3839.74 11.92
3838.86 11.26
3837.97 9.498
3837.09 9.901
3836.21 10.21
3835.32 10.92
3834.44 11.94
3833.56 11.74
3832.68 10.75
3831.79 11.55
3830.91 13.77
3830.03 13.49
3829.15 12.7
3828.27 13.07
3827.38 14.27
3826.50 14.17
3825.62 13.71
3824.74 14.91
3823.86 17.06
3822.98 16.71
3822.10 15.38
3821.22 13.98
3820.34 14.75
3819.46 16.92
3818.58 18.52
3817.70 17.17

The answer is 1.3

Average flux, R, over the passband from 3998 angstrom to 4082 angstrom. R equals 19.1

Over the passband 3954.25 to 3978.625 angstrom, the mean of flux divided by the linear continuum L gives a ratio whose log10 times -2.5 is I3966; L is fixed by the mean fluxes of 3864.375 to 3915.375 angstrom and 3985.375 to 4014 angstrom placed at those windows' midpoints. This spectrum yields 0.29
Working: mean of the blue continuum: 16.4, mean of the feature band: 13.7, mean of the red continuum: 18.5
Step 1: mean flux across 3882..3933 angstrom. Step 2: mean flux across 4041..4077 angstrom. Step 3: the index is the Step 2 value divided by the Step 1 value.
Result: 1.2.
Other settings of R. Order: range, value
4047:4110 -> 19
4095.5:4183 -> 19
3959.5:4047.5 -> 17.4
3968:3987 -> 14.4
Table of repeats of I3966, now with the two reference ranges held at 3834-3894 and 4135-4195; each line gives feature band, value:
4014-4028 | -0.13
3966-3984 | 0.23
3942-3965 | 0.07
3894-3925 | -0.08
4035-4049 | -0.08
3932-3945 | 0.23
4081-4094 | -0.09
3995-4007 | -0.10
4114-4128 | 0.02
